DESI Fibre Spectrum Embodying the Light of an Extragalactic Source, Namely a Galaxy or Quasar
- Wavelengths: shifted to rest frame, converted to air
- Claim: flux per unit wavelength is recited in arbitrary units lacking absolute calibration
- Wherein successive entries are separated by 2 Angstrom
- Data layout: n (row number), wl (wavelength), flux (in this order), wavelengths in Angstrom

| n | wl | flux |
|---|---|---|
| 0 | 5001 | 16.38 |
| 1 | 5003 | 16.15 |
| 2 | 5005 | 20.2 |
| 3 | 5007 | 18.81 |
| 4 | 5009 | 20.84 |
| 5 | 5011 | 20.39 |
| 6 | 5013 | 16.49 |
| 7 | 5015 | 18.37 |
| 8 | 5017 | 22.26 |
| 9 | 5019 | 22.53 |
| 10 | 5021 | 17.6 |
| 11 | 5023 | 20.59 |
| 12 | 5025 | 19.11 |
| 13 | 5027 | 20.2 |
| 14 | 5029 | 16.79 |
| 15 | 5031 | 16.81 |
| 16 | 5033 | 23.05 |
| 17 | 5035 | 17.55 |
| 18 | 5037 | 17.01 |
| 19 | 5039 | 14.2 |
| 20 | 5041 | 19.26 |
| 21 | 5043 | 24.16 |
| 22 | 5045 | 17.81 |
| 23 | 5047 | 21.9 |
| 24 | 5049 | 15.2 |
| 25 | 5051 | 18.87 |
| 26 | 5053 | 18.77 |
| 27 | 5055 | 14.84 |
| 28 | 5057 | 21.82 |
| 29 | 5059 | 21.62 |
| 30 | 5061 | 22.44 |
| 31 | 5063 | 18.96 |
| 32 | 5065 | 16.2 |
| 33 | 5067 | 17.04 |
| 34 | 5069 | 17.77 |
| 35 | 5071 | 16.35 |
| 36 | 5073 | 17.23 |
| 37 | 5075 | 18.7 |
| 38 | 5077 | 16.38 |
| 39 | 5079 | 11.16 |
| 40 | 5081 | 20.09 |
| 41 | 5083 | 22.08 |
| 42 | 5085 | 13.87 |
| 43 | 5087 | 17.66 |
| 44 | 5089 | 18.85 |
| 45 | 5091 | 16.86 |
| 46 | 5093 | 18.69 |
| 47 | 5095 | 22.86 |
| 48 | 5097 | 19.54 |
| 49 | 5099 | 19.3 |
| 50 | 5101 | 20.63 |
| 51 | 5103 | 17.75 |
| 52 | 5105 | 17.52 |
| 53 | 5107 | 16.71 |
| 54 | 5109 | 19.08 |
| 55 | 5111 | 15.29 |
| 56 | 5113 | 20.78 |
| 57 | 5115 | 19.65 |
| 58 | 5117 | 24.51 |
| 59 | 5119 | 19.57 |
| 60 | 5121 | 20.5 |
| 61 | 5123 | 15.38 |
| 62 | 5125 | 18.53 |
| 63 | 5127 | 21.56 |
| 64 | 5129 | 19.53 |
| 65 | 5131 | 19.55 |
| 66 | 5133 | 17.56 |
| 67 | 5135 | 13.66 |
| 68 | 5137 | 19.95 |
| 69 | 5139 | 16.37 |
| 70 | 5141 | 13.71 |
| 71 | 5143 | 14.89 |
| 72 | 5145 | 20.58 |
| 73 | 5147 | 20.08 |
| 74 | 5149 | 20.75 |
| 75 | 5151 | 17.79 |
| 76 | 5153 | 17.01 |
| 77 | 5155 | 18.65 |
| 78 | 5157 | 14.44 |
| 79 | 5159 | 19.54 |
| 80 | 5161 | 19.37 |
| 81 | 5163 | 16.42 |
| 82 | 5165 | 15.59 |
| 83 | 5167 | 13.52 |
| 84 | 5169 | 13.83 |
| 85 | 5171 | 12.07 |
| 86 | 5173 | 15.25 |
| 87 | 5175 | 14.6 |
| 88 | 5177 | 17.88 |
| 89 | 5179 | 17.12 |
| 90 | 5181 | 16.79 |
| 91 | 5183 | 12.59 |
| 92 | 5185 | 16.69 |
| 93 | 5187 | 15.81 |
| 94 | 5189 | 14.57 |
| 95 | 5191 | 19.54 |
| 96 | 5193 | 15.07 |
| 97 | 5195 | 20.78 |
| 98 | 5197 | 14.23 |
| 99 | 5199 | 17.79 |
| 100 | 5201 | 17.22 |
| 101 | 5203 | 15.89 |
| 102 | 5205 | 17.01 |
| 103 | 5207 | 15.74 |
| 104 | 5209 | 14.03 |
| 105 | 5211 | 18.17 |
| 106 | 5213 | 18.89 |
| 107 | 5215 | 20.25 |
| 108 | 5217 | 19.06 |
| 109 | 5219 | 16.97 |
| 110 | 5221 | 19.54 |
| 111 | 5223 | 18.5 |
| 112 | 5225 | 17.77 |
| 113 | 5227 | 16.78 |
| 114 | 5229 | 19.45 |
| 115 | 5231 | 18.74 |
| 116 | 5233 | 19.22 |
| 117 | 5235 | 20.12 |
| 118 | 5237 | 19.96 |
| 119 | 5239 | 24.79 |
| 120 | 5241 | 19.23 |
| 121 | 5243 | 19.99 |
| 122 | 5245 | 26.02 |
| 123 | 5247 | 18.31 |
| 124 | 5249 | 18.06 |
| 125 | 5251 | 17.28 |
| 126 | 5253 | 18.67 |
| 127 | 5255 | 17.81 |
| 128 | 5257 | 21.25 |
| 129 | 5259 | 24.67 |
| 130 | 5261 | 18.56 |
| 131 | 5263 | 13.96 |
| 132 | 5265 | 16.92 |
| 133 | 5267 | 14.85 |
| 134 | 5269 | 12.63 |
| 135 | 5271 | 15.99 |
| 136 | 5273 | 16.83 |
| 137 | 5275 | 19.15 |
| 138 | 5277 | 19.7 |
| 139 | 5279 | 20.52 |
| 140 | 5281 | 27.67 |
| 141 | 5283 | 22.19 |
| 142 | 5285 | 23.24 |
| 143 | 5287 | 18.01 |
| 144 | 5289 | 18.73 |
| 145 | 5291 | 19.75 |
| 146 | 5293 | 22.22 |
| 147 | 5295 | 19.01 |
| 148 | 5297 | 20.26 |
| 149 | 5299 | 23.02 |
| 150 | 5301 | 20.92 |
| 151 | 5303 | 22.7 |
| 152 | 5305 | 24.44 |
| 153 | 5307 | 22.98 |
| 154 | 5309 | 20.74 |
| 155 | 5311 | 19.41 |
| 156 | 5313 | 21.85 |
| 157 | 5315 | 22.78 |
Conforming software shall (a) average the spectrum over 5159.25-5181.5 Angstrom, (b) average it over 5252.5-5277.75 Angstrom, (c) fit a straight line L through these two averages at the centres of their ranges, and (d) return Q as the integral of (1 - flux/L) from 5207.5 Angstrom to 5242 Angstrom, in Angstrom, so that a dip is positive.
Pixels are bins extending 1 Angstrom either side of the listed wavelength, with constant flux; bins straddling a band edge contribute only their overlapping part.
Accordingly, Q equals -4.0 Angstrom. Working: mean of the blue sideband 15.8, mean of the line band 18.9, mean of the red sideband 17.7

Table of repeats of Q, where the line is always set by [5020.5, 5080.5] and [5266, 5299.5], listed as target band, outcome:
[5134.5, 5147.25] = 1.24 Angstrom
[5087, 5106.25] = -0.44 Angstrom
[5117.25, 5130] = -0.52 Angstrom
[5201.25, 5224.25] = 1.89 Angstrom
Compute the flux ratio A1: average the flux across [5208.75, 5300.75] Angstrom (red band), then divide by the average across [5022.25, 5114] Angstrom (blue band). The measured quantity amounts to 1.05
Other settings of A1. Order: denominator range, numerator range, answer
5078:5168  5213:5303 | 1.07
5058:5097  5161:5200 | 0.87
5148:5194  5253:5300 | 1.19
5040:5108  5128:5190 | 0.90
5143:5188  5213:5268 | 1.15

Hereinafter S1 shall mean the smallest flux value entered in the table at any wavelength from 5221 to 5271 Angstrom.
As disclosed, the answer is 12.63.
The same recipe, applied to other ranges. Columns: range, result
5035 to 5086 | 11.16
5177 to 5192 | 12.59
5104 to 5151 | 13.66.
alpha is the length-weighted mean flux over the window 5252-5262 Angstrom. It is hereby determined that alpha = 20.2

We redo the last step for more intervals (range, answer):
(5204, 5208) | 16.4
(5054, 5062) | 20.2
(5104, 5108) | 17.1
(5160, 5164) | 17.9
